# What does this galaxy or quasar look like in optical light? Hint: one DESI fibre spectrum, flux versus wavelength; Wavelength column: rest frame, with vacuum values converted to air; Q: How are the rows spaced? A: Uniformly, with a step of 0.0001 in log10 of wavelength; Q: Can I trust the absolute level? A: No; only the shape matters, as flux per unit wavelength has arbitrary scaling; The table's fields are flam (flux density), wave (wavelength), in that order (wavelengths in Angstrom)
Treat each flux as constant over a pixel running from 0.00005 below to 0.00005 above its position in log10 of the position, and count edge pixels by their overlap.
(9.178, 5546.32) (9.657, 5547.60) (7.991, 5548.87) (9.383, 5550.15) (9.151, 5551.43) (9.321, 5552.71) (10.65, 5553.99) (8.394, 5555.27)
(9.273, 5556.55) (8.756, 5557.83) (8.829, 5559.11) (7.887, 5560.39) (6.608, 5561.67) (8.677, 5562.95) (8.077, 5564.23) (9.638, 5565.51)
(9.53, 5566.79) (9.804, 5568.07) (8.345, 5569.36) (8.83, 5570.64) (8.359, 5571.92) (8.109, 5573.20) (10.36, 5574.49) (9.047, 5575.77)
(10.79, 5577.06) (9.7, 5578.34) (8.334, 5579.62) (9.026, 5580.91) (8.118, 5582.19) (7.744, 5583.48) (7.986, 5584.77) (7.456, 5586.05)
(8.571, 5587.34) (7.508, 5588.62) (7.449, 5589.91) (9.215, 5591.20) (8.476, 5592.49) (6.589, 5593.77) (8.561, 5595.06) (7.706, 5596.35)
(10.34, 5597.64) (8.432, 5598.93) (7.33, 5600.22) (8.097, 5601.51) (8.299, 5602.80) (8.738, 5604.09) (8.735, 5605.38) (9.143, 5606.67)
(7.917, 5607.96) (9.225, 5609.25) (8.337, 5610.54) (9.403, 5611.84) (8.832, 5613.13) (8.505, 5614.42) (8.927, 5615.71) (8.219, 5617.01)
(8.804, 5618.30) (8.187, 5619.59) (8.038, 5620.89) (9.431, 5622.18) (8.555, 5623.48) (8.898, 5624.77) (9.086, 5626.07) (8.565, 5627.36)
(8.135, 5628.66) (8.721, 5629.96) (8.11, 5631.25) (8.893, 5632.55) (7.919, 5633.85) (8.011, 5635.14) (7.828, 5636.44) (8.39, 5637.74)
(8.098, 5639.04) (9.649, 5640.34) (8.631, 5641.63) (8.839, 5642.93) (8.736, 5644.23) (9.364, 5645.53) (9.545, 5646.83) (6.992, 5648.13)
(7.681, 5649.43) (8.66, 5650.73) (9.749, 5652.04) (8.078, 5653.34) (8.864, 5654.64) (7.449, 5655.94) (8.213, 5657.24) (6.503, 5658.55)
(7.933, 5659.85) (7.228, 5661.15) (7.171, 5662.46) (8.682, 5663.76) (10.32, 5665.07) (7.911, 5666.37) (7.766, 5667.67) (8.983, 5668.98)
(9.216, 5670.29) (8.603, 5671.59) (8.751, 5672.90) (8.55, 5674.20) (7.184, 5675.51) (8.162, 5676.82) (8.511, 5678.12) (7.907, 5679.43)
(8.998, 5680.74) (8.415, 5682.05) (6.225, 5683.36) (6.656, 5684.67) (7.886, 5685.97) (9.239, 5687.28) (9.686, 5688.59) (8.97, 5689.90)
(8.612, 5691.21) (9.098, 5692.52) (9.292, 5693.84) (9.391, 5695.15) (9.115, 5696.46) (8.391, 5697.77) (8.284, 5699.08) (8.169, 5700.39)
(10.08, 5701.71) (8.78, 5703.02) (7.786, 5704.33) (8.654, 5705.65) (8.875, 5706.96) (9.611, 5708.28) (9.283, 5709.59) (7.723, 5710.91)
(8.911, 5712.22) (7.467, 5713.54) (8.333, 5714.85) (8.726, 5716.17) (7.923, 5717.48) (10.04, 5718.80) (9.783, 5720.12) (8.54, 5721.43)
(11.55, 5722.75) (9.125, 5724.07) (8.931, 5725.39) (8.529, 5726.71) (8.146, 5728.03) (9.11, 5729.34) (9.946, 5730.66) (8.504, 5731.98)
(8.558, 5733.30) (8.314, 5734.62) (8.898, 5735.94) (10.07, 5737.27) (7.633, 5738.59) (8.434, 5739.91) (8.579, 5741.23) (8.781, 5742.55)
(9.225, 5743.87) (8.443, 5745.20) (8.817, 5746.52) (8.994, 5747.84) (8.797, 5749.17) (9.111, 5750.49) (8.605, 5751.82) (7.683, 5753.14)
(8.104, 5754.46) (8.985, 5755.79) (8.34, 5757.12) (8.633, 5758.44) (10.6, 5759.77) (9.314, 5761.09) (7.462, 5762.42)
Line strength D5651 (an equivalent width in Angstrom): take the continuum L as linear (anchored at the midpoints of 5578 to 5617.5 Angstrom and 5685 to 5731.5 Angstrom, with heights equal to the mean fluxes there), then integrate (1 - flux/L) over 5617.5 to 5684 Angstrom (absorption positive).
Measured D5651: 2.04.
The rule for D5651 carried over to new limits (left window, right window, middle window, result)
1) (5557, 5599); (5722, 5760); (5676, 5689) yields 0.9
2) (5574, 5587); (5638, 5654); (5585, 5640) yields 2.0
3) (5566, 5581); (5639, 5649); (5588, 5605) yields 1.6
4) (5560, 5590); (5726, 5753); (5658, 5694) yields 1.7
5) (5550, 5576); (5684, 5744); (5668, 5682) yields 0.6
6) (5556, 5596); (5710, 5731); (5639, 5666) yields 1.1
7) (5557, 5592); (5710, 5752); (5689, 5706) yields -0.1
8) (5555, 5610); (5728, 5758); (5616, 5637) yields 0.3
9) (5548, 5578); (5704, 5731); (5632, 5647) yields 0.5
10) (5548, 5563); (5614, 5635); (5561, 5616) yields 0.5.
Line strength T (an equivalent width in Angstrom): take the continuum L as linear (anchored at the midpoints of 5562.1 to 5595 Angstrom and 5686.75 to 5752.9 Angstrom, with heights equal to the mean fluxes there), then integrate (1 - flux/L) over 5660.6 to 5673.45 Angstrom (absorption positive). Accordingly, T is 0.4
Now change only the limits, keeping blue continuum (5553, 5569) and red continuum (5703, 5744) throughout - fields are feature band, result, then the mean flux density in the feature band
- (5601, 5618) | 0.4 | 8.65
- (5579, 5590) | 1.0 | 8.05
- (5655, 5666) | 1.1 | 7.96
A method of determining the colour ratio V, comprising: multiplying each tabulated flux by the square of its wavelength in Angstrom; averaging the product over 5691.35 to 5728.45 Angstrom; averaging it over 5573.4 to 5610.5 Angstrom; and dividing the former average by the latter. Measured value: 1.09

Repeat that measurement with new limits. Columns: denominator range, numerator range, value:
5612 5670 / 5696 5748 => 1.08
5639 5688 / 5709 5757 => 1.08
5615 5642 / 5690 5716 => 1.05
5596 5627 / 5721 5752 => 1.08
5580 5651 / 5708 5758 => 1.09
